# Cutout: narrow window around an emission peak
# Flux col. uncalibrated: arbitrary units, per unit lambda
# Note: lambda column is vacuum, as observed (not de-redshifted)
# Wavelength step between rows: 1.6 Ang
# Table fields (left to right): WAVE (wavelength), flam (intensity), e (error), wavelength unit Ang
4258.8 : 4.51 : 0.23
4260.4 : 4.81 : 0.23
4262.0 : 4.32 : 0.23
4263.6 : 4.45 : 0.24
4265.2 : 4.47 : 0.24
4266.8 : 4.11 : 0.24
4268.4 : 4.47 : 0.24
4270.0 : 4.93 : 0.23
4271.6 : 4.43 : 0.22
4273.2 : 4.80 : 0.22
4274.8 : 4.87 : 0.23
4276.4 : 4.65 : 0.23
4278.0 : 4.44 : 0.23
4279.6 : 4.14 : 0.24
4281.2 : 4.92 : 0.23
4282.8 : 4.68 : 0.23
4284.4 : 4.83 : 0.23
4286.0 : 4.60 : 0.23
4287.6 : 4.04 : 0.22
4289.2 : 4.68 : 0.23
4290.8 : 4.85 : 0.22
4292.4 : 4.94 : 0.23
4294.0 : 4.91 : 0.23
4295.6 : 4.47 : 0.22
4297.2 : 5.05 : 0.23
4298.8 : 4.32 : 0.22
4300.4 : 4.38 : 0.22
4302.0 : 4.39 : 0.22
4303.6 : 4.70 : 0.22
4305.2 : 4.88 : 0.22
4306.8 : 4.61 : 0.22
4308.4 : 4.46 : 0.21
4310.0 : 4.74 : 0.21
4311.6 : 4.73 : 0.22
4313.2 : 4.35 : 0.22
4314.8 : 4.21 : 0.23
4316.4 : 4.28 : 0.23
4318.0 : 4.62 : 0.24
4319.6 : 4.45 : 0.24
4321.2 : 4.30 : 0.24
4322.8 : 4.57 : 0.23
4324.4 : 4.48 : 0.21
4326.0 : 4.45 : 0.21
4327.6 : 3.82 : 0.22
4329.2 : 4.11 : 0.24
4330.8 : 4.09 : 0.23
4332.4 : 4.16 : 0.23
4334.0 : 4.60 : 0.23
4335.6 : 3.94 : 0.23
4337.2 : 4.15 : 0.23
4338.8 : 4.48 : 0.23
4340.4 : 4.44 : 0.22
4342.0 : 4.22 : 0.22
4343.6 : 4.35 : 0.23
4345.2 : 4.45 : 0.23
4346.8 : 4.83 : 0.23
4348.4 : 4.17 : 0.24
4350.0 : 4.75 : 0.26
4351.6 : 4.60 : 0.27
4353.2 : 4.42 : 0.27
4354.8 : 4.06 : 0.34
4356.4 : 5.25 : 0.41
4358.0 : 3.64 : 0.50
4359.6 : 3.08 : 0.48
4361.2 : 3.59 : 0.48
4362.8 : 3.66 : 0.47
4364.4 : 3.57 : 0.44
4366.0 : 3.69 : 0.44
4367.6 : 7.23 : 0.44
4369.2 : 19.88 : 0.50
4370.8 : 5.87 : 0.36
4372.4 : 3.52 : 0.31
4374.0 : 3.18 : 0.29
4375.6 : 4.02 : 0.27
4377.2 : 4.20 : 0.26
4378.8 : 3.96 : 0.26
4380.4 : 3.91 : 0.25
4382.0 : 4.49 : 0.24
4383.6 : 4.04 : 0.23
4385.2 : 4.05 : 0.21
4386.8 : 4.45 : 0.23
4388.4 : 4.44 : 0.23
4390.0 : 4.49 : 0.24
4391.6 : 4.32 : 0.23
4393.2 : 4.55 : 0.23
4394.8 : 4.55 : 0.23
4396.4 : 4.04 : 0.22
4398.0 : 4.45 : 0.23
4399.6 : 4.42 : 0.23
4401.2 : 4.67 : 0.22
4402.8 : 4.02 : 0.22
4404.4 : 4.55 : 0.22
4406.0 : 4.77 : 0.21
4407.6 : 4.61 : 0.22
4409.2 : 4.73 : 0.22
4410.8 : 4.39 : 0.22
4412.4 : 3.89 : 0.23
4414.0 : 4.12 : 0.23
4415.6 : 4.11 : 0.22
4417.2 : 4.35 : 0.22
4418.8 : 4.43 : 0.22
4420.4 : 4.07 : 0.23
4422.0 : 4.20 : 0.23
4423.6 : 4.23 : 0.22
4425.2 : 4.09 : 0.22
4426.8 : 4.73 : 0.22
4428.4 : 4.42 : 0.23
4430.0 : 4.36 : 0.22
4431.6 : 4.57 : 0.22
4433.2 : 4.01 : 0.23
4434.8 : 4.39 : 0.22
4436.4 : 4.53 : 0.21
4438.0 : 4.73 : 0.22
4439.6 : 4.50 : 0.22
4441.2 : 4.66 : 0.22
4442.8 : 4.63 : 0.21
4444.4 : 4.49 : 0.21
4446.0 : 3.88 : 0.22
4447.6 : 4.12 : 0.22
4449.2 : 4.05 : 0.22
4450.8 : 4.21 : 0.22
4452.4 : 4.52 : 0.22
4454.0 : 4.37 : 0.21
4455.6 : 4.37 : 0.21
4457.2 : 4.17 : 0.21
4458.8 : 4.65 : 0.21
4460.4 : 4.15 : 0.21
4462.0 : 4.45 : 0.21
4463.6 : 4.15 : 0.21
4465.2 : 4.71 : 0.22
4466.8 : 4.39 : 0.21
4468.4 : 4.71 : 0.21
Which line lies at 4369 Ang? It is H-gamma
